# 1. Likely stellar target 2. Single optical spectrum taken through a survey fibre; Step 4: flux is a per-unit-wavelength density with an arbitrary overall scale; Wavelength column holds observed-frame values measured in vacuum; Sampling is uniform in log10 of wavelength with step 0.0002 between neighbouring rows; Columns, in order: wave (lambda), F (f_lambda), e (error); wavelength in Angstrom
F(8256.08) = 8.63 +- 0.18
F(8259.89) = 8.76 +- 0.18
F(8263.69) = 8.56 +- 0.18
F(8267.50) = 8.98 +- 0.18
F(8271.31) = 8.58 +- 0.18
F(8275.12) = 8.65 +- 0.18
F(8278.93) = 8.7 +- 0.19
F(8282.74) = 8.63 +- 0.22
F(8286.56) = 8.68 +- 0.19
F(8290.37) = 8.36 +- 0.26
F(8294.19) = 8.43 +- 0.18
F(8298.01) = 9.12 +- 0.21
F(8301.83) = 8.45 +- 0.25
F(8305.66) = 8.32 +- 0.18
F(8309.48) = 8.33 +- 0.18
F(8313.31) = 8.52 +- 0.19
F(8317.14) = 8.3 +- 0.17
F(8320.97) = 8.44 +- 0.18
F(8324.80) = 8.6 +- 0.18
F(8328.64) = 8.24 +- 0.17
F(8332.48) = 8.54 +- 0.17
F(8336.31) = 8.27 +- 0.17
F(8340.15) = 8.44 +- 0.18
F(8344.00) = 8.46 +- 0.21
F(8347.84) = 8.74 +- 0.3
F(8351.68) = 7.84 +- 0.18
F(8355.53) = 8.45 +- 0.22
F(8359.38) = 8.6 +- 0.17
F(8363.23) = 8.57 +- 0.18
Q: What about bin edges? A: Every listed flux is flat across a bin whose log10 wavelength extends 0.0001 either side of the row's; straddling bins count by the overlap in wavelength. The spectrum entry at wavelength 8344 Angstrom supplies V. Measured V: 8.46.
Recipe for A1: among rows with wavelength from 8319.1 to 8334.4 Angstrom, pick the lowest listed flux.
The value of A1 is 8.24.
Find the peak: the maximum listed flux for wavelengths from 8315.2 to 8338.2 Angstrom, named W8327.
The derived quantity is 8.6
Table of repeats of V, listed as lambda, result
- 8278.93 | 8.7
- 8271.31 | 8.58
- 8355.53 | 8.45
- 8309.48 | 8.33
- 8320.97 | 8.44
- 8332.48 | 8.54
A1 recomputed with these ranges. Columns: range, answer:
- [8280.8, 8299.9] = 8.36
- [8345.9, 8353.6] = 7.84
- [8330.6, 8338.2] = 8.27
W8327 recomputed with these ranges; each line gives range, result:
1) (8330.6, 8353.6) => 8.74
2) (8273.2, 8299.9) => 9.12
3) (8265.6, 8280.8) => 8.98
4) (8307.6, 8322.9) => 8.52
